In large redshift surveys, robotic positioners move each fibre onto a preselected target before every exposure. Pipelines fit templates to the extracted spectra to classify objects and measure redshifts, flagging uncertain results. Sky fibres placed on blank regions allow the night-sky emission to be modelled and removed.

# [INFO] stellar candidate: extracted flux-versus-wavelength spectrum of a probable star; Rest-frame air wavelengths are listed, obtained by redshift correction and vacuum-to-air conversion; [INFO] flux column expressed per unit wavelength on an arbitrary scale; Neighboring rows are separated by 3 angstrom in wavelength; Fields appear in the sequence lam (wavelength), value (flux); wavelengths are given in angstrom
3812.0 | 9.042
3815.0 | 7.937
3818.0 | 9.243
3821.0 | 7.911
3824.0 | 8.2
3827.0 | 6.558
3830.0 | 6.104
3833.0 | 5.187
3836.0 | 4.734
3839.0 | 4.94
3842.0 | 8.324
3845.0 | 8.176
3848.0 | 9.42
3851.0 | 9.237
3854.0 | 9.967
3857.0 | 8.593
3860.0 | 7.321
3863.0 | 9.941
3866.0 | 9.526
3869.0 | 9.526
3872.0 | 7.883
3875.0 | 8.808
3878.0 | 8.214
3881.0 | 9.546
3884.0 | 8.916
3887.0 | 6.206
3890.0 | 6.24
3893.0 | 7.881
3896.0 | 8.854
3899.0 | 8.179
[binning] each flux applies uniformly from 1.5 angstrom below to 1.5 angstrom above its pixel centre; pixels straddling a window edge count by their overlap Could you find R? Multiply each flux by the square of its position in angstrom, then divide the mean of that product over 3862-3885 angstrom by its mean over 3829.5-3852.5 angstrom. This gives 1.3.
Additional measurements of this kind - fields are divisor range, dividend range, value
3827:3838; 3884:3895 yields 1.34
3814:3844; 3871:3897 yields 1.20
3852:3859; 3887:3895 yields 0.78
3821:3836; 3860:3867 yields 1.45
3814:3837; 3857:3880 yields 1.28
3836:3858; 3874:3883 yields 1.11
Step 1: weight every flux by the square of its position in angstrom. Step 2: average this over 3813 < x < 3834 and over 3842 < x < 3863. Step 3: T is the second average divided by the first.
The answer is 1.21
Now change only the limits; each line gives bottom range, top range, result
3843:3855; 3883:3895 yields 0.82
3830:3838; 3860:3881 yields 1.75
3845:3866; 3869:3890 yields 0.92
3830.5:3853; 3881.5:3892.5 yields 1.06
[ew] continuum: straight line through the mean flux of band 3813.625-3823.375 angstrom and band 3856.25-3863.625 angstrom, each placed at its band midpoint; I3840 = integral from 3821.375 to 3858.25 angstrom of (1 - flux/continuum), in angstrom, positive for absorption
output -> 4.2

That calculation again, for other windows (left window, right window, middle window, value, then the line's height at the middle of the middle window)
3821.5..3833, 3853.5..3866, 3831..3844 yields 2.79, 7.48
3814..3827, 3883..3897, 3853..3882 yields -4.43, 7.72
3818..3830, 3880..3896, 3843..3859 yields -2.75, 7.68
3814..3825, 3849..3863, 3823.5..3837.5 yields 4.11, 8.52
